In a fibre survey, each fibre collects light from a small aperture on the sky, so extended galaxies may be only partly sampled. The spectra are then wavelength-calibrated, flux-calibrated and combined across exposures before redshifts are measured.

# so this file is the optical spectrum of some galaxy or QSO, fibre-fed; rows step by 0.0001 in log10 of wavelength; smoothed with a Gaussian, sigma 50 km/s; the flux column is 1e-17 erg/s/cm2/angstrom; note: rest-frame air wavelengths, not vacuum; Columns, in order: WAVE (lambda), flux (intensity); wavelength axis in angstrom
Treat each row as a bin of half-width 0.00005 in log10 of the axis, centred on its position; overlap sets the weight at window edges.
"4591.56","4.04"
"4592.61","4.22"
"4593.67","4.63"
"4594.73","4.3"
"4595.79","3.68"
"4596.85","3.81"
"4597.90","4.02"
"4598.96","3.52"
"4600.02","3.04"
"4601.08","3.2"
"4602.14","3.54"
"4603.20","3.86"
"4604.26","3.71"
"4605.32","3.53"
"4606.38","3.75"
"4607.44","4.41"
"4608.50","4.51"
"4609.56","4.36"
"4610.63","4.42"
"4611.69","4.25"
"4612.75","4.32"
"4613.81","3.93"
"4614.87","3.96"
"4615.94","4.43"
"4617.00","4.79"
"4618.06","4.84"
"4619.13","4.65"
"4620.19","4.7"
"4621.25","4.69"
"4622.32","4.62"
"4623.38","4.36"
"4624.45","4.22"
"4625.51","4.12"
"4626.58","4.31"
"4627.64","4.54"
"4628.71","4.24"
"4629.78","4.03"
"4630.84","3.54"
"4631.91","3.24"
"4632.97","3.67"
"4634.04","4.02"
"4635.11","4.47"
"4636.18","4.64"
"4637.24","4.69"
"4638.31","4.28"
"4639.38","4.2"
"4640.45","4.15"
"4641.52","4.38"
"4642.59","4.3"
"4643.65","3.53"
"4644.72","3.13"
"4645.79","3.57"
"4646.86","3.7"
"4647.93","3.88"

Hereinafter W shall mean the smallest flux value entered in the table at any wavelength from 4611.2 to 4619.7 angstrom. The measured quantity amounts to 3.93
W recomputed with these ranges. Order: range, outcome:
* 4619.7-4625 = 4.22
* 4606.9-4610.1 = 4.36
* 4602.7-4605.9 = 3.53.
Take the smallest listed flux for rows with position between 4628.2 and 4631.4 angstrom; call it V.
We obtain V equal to 3.54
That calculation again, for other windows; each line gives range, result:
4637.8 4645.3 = 3.13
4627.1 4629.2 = 4.24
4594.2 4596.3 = 3.68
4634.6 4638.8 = 4.28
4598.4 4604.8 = 3.04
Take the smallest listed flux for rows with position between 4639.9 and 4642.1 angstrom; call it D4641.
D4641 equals 4.15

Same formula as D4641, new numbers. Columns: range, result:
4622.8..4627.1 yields 4.12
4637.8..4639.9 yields 4.2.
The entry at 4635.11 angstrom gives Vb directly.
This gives 4.47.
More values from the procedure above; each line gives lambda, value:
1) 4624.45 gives 4.22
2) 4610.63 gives 4.42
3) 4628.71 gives 4.24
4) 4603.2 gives 3.86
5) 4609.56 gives 4.36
